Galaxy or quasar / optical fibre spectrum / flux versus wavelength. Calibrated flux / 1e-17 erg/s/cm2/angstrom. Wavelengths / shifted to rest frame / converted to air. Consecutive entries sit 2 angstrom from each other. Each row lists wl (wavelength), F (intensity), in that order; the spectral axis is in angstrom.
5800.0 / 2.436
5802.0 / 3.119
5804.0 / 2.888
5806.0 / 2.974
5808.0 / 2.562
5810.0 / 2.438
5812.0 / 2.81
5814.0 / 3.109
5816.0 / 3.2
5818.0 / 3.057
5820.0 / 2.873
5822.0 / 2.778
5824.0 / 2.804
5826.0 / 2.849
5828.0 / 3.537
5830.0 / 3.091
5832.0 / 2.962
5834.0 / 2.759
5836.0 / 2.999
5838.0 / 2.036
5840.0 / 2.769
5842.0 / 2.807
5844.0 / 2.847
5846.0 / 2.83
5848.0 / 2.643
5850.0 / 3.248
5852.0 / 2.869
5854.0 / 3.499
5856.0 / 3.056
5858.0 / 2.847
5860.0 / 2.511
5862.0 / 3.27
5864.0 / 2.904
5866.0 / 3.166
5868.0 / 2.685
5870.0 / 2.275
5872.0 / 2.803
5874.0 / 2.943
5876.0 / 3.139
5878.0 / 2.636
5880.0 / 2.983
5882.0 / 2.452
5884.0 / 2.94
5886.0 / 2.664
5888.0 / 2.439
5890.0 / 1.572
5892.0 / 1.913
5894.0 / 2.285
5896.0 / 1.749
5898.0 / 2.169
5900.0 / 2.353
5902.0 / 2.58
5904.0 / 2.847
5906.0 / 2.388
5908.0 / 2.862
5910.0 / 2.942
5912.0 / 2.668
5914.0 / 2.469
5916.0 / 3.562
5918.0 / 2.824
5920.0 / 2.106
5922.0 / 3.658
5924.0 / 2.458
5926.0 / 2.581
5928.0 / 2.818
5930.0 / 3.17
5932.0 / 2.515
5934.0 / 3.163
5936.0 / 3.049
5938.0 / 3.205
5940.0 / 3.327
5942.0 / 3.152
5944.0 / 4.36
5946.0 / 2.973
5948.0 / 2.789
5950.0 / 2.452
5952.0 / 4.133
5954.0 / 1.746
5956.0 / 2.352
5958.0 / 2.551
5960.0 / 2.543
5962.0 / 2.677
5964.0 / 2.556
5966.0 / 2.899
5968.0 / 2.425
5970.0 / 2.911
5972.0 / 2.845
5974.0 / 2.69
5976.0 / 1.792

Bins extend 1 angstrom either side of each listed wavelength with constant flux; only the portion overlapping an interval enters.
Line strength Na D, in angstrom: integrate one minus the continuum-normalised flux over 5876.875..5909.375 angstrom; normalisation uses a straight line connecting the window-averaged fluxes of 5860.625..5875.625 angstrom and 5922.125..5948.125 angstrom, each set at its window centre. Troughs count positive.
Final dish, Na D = 5.60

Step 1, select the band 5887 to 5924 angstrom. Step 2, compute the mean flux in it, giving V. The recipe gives 2.52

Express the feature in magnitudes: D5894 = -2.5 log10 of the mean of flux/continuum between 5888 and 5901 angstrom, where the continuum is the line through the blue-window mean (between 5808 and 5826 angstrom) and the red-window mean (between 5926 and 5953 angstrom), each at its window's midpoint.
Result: 0.433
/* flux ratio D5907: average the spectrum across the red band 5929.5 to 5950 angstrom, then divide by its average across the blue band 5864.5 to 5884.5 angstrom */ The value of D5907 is 1.12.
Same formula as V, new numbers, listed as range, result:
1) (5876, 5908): 2.44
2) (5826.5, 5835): 3.07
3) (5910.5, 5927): 2.8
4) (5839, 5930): 2.72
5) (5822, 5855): 2.91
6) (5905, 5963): 2.88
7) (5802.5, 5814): 2.78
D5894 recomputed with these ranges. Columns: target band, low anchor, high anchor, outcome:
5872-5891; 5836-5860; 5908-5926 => 0.07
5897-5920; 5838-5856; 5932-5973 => 0.09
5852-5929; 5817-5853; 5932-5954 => 0.13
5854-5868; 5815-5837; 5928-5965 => 0.00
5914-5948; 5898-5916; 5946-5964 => -0.14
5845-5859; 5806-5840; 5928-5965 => -0.04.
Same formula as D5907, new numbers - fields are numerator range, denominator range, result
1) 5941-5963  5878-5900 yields 1.24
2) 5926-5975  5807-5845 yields 1.01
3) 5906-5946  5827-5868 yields 1.02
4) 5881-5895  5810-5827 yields 0.80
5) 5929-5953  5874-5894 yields 1.26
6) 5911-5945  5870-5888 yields 1.09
